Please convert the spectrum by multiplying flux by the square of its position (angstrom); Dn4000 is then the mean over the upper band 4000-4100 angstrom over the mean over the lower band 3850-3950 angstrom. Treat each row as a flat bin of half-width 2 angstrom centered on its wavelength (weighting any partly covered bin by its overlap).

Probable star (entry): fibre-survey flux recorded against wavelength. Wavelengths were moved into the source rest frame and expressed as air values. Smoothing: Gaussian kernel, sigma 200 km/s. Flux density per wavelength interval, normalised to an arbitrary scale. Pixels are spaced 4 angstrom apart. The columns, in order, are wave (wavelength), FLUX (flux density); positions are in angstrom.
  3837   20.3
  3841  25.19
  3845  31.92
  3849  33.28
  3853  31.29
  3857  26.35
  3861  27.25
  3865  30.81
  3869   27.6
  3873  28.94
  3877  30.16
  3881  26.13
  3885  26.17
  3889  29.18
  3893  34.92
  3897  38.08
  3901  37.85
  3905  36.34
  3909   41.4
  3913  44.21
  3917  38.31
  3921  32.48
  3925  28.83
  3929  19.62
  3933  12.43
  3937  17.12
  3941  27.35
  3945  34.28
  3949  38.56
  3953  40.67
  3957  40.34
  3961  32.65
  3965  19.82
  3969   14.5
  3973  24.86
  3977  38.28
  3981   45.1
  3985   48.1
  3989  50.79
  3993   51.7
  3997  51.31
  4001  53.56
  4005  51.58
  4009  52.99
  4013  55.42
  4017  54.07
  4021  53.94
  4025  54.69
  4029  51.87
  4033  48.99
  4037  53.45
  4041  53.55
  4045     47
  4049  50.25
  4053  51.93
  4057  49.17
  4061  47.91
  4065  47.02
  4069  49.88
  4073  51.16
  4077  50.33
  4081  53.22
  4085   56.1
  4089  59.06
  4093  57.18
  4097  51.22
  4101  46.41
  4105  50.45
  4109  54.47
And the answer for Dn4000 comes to 1.84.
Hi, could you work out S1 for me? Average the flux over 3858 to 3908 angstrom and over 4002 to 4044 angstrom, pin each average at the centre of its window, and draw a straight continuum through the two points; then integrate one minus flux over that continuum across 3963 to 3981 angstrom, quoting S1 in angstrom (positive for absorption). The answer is 7.4 angstrom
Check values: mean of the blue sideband 31.2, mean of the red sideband 52.9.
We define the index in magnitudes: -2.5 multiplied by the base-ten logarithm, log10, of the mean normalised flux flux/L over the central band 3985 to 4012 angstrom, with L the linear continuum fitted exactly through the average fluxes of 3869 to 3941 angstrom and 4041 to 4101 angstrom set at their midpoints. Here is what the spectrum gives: -0.221 mag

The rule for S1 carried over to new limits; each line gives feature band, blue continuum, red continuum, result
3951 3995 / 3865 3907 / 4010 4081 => 5.7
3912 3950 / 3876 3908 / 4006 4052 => 9.4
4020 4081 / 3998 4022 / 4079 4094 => 4.7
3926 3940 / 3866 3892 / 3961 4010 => 6.8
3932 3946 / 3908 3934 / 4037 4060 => 4.7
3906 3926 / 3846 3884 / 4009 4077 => -1.2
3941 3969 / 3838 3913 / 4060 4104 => 4.8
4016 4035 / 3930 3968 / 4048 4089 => -4.3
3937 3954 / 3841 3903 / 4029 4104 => 2.5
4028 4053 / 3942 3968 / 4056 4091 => -2.4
